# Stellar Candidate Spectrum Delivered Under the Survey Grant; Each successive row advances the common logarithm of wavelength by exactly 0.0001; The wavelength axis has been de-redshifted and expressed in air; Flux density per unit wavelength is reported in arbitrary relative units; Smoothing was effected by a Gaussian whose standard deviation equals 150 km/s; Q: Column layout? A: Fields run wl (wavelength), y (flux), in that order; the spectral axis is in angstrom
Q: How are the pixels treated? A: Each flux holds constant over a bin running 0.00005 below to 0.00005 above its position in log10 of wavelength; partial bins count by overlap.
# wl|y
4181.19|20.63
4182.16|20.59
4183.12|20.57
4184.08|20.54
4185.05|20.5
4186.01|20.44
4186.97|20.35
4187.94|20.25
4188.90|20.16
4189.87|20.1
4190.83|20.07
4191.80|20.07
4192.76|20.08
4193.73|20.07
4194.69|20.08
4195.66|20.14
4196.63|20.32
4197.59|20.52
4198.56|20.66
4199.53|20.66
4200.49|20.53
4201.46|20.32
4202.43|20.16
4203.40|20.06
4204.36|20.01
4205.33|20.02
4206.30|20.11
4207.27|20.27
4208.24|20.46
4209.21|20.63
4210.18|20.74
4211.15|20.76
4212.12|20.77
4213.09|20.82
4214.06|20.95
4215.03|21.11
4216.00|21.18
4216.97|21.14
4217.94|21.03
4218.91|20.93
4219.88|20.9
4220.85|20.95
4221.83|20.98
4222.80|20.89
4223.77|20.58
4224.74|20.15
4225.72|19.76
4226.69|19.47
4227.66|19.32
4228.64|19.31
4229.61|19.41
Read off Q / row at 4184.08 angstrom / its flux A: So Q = 20.54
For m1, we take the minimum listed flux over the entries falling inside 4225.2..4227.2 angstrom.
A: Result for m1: 19.47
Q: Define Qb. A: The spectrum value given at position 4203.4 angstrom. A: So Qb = 20.06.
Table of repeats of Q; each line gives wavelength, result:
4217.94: 21.03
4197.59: 20.52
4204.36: 20.01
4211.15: 20.76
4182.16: 20.59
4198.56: 20.66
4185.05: 20.5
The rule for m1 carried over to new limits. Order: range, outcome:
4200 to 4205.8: 20.01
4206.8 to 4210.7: 20.27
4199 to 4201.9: 20.32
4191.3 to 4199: 20.07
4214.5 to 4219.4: 20.93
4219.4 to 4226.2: 19.76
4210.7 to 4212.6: 20.76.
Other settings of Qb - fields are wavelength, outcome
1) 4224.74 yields 20.15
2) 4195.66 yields 20.14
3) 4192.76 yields 20.08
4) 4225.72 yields 19.76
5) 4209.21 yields 20.63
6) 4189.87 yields 20.1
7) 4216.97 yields 21.14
